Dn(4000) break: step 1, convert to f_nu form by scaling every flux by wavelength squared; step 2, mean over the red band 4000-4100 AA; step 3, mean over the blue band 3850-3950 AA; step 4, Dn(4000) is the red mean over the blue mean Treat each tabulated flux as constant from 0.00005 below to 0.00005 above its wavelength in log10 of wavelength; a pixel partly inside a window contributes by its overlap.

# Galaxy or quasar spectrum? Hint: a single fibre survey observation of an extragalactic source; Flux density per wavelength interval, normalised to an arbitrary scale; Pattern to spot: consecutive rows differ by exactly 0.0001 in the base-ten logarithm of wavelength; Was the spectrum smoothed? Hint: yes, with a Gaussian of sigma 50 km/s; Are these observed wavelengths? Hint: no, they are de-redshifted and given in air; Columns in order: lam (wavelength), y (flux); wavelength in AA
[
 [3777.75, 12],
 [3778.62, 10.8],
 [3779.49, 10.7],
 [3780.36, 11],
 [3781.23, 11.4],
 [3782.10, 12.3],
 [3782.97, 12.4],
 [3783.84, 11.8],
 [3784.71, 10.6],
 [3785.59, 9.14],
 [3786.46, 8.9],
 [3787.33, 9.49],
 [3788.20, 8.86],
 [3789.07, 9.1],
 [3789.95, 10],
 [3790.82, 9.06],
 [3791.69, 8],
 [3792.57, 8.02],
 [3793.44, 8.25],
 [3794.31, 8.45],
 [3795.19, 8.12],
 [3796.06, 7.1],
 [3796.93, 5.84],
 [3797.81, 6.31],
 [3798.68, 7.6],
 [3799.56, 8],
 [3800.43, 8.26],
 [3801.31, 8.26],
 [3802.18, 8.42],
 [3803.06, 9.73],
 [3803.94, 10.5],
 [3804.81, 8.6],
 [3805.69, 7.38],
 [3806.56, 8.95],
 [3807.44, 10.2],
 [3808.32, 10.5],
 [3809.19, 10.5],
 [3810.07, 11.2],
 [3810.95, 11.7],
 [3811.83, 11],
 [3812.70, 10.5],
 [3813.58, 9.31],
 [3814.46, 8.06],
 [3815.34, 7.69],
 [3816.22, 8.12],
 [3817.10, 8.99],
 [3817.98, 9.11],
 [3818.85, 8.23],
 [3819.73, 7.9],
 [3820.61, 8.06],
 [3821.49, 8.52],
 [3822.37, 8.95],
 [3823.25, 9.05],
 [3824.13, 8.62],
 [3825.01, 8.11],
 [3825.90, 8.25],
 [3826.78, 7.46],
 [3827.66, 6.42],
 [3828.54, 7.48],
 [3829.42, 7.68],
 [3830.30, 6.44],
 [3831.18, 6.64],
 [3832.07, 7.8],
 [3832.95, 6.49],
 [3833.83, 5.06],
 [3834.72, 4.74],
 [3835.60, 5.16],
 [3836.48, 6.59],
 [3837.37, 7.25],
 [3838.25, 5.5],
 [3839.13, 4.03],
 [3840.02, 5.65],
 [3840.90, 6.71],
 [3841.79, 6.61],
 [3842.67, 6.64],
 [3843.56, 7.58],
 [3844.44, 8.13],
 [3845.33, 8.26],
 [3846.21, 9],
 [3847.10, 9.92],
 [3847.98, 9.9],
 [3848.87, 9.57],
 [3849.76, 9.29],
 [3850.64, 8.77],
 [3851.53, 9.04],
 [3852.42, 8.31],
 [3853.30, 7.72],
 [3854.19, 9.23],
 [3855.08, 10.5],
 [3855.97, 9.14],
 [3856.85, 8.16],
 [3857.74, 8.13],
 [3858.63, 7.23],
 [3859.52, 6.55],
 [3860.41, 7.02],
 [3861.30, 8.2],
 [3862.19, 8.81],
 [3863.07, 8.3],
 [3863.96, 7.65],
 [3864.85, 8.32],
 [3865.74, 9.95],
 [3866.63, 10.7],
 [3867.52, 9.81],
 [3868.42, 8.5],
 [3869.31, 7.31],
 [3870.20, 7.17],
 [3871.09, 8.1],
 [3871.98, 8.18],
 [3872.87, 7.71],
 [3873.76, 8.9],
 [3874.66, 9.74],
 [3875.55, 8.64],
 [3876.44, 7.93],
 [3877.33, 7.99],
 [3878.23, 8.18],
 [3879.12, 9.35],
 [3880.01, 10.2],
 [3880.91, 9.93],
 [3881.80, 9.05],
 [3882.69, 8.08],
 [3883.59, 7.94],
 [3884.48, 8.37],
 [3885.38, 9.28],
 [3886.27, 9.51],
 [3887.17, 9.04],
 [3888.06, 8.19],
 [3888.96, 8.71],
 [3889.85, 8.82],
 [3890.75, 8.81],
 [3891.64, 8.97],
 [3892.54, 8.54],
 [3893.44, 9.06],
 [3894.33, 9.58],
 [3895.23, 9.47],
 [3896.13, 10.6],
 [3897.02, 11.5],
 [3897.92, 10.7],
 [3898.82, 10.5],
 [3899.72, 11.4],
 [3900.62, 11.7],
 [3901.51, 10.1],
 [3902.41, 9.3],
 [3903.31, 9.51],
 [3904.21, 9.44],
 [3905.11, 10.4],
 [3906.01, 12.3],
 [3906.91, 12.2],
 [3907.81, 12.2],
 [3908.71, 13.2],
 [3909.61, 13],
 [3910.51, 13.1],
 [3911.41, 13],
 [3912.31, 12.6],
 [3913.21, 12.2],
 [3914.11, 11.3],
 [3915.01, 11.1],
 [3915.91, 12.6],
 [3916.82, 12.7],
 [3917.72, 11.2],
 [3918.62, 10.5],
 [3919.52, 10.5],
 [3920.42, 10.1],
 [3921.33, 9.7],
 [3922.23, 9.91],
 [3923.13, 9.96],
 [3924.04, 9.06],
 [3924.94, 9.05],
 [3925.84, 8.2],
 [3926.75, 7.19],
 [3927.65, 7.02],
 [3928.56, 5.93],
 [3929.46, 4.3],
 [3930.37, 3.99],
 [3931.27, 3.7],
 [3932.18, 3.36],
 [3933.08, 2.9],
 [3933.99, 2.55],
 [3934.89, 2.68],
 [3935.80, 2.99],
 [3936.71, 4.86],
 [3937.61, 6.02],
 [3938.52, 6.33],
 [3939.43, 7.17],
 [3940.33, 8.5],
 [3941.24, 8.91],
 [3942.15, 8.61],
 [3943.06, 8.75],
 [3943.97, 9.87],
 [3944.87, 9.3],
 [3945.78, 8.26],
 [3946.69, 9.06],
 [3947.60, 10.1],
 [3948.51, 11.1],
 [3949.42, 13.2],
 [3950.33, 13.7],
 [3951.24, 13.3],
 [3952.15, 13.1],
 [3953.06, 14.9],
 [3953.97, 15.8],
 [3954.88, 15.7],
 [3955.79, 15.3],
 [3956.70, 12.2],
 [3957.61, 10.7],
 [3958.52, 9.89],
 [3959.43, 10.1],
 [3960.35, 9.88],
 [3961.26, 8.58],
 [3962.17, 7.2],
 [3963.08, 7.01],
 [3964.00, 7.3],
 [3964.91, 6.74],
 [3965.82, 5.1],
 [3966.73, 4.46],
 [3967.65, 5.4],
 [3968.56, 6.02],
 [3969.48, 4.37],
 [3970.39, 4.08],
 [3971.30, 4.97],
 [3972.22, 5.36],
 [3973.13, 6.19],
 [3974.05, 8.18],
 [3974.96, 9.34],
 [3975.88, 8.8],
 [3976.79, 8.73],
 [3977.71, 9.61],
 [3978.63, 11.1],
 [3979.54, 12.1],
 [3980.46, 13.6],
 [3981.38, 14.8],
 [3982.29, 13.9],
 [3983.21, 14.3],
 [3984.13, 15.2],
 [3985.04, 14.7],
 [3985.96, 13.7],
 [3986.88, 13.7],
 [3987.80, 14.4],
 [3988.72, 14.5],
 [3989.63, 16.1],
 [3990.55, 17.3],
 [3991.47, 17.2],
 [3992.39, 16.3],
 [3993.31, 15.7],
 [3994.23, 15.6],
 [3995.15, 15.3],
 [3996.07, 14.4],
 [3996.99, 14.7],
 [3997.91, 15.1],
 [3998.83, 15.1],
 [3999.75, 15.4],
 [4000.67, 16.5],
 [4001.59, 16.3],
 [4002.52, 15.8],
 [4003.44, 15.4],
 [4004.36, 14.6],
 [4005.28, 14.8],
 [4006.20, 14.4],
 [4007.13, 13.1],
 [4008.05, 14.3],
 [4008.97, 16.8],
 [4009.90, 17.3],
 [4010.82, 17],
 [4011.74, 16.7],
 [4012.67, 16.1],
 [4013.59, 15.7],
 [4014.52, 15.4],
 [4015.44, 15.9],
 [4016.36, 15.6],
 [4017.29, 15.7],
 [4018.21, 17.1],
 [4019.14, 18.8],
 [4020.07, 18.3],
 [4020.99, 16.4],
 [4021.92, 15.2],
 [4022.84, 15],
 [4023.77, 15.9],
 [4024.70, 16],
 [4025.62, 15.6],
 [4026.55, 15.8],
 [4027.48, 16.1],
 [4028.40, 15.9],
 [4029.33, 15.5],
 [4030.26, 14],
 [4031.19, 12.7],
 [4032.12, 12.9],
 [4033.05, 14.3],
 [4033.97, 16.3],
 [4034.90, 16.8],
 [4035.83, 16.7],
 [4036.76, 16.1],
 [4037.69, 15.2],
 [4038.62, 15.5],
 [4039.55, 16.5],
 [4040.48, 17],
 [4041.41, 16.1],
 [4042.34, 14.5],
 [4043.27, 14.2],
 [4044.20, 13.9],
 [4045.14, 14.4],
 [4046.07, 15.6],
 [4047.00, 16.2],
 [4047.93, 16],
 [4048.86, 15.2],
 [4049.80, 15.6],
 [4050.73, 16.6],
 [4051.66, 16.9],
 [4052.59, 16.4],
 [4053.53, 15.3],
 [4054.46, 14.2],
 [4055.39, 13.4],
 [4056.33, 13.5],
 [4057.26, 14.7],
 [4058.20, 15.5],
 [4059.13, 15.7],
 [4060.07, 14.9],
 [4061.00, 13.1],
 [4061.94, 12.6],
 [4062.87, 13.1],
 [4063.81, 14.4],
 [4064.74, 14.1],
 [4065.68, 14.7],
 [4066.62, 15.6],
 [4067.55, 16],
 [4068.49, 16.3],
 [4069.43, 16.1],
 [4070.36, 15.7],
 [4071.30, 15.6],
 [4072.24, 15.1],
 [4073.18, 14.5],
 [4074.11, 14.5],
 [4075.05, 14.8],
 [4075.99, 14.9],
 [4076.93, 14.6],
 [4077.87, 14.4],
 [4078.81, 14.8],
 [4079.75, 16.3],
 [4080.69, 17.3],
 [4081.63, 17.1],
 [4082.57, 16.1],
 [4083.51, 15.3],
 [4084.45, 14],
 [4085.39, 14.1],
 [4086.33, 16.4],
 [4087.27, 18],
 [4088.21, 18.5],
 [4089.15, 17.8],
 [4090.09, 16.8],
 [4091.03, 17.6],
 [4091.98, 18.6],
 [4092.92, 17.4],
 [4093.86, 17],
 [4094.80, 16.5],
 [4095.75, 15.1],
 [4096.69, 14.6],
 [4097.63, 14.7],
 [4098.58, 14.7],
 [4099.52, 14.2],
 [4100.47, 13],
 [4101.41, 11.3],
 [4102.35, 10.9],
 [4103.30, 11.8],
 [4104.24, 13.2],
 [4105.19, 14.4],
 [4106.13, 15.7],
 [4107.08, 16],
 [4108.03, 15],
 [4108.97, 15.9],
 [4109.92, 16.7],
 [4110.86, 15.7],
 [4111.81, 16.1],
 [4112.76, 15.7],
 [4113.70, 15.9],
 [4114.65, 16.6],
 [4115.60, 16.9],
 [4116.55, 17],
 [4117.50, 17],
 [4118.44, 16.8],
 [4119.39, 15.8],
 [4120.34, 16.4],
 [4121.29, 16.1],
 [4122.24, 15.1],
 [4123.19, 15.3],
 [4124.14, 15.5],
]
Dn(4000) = 1.88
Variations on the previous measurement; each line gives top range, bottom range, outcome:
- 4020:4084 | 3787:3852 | 2.11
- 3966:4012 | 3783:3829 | 1.60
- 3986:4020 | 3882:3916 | 1.59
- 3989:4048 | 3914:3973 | 1.92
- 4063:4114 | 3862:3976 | 1.85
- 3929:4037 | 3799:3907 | 1.50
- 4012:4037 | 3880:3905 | 1.77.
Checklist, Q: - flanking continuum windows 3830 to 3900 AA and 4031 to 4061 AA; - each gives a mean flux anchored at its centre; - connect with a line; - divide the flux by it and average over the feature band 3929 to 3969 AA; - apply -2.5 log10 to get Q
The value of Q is 0.35 mag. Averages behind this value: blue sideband 8.34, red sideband 15.3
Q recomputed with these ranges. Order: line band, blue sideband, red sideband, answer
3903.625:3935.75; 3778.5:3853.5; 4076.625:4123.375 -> 0.20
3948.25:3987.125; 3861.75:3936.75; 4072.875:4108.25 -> 0.10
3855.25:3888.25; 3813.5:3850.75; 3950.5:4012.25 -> 0.04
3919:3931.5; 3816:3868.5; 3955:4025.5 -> 0.34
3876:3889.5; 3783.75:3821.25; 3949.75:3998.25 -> 0.15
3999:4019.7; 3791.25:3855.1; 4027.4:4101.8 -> -0.16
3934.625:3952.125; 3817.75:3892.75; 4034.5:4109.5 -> 0.26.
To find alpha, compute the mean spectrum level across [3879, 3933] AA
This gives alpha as 9.64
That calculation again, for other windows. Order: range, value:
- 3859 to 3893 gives 8.59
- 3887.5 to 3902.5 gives 9.77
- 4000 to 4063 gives 15.5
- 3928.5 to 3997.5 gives 9.95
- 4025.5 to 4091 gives 15.4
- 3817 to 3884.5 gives 8.03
